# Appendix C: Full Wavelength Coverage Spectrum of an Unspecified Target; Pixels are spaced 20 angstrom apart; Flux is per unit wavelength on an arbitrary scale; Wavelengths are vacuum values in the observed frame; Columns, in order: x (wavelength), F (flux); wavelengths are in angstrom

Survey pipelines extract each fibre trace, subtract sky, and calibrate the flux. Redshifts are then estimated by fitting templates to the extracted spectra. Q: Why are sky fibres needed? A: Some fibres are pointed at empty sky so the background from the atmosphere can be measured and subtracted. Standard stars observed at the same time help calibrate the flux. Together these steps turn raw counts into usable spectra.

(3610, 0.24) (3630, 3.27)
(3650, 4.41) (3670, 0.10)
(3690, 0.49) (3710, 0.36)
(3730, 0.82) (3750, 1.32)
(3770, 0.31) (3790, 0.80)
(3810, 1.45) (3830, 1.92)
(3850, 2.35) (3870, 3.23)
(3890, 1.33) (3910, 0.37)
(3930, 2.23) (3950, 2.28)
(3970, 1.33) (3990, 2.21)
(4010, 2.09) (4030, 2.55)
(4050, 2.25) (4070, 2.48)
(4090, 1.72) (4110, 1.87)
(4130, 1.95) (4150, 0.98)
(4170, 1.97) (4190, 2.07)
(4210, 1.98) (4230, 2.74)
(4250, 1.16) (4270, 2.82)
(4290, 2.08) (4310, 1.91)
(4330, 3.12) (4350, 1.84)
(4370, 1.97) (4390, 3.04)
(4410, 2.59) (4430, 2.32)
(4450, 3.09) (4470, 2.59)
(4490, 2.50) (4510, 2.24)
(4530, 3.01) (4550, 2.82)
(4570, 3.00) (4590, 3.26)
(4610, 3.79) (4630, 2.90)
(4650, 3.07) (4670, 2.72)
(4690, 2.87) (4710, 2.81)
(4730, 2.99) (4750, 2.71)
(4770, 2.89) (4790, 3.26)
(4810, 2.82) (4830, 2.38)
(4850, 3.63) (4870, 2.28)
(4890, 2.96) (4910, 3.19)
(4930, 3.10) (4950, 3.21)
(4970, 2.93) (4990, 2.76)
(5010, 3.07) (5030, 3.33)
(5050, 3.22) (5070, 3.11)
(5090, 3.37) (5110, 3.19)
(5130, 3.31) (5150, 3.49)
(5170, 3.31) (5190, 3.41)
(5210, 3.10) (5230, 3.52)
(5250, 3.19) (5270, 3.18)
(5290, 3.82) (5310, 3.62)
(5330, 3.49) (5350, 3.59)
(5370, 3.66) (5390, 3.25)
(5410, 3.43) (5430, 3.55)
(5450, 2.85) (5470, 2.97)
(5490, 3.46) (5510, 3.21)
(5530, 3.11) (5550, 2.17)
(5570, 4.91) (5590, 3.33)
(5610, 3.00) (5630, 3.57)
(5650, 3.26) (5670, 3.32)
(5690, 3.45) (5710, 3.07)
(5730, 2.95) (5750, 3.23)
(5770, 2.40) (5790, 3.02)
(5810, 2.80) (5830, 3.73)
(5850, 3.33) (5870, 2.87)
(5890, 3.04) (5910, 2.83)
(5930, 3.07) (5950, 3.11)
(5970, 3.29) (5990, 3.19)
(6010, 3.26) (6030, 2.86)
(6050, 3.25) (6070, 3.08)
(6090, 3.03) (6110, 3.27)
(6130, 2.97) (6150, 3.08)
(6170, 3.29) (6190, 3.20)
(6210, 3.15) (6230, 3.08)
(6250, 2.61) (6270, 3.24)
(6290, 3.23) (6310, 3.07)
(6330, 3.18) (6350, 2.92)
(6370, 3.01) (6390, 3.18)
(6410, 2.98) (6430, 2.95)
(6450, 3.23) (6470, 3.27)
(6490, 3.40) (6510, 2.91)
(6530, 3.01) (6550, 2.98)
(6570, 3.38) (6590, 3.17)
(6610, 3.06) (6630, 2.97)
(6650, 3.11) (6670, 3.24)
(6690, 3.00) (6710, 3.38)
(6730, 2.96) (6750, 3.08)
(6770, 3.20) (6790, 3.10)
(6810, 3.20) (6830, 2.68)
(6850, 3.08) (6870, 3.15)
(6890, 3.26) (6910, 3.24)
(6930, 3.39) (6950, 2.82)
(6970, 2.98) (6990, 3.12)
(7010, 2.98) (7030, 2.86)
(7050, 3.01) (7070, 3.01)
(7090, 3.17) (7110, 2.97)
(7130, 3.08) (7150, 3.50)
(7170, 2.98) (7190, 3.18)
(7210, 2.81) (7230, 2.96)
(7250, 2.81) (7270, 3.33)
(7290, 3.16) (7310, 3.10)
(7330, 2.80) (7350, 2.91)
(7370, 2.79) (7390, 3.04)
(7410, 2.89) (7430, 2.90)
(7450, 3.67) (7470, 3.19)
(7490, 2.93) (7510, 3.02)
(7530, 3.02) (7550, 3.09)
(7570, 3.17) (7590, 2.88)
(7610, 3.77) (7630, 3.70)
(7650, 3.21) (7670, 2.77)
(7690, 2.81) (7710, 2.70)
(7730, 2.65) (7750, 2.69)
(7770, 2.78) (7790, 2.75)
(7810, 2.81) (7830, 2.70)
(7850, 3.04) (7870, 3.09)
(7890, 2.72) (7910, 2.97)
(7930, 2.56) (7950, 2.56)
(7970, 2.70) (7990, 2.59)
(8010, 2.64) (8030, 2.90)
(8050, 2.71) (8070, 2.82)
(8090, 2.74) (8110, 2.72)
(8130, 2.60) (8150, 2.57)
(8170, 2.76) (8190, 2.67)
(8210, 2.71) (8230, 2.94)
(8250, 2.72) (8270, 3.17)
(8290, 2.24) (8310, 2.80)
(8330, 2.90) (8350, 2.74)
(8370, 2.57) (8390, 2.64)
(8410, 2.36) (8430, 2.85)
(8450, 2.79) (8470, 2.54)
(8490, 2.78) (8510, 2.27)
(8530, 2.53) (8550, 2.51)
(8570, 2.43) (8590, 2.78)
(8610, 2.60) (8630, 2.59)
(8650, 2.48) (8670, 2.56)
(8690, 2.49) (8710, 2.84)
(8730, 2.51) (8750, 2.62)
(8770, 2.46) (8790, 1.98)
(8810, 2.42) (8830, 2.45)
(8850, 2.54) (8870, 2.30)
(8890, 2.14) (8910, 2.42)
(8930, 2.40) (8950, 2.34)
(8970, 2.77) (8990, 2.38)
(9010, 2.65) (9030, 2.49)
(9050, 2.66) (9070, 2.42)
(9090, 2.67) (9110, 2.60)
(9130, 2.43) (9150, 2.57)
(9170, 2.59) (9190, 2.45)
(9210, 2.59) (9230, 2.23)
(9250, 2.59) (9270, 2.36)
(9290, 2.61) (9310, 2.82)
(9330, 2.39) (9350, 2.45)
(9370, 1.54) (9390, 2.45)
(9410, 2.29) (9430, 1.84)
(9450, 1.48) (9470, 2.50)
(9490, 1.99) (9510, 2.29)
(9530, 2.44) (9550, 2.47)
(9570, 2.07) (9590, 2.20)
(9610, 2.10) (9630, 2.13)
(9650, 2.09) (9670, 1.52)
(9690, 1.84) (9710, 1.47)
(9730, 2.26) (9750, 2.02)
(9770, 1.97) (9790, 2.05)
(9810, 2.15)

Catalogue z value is 0.14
